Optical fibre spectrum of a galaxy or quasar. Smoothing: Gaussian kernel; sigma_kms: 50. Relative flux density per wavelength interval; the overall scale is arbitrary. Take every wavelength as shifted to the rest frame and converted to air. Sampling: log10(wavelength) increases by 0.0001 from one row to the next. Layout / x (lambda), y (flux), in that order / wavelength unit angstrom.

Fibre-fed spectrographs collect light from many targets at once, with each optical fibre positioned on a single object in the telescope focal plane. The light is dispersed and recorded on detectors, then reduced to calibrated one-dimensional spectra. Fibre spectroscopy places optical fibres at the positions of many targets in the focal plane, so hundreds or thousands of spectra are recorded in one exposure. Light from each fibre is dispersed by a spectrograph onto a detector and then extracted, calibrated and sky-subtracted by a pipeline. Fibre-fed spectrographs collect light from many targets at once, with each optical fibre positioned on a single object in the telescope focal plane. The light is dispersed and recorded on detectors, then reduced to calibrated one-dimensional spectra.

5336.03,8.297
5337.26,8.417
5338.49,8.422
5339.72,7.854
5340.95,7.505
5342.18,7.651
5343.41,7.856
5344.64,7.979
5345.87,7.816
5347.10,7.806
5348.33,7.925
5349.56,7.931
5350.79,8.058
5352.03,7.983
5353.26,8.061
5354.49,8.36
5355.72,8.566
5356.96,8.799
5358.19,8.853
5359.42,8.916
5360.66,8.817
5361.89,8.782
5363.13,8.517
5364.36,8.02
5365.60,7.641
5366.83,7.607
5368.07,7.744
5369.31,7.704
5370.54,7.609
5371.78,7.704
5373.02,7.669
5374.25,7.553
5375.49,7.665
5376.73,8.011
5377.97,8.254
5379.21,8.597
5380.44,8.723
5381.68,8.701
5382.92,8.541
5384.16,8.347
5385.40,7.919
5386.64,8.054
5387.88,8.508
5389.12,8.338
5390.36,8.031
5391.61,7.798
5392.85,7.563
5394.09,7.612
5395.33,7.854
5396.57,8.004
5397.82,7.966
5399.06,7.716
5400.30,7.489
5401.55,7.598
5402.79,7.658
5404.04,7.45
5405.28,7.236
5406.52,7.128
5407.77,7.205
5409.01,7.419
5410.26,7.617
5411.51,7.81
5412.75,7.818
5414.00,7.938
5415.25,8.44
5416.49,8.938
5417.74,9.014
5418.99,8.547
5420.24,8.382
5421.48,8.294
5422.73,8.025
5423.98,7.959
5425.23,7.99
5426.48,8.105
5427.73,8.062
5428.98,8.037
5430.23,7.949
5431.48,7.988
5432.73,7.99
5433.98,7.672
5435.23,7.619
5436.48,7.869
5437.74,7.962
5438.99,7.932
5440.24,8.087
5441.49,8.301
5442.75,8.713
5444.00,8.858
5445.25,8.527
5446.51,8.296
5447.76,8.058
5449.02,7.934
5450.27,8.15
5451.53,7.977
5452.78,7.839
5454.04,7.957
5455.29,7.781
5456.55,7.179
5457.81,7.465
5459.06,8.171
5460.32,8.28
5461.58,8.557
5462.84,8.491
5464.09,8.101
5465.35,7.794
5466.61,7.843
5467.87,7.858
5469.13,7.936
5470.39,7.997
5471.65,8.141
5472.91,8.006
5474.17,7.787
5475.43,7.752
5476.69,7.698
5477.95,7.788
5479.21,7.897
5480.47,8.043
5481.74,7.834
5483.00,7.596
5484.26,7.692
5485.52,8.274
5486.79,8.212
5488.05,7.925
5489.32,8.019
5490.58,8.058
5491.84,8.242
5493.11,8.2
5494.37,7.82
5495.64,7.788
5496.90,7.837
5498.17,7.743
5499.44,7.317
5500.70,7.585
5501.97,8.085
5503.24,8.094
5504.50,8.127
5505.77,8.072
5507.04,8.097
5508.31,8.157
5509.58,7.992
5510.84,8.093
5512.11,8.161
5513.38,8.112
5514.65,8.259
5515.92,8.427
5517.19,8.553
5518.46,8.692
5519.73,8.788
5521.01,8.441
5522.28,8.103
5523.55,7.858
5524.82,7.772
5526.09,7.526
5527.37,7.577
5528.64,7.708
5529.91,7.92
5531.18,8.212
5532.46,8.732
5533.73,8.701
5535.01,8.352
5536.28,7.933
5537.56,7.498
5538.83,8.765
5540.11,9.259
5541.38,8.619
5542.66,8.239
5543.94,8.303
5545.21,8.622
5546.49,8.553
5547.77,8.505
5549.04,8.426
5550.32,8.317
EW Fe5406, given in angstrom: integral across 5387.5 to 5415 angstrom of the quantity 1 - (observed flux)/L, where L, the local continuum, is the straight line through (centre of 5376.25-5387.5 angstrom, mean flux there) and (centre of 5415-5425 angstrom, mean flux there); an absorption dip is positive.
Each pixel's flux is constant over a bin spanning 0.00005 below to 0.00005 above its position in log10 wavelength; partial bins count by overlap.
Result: 2.2 angstrom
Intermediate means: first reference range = 8.36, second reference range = 8.44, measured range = 7.72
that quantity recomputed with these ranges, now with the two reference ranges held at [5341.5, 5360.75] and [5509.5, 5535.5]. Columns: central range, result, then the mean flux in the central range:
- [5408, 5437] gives 0.50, 8.05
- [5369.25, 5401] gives 0.74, 8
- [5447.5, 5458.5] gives 0.52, 7.81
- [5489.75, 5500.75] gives 0.45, 7.87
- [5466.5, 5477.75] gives 0.42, 7.89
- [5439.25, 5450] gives -0.17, 8.33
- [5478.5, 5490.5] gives 0.36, 7.95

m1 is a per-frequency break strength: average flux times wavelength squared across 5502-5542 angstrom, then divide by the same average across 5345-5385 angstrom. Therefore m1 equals 1.07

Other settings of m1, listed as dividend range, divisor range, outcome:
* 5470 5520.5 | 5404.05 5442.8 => 1.03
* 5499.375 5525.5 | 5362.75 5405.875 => 1.08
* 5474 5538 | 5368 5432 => 1.05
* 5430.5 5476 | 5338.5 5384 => 1.02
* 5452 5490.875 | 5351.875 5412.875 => 1.03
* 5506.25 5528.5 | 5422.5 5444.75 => 1.04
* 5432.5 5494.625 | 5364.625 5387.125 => 1.03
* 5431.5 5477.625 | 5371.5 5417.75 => 1.03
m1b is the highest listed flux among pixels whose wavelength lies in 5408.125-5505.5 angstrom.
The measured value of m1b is 9.014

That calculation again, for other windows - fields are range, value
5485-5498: 8.274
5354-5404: 8.916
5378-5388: 8.723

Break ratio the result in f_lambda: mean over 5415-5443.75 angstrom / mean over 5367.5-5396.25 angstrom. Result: 1.02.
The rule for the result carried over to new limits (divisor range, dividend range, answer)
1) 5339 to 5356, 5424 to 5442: 1.00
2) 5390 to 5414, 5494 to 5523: 1.06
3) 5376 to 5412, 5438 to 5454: 1.04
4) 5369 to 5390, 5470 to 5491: 0.98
